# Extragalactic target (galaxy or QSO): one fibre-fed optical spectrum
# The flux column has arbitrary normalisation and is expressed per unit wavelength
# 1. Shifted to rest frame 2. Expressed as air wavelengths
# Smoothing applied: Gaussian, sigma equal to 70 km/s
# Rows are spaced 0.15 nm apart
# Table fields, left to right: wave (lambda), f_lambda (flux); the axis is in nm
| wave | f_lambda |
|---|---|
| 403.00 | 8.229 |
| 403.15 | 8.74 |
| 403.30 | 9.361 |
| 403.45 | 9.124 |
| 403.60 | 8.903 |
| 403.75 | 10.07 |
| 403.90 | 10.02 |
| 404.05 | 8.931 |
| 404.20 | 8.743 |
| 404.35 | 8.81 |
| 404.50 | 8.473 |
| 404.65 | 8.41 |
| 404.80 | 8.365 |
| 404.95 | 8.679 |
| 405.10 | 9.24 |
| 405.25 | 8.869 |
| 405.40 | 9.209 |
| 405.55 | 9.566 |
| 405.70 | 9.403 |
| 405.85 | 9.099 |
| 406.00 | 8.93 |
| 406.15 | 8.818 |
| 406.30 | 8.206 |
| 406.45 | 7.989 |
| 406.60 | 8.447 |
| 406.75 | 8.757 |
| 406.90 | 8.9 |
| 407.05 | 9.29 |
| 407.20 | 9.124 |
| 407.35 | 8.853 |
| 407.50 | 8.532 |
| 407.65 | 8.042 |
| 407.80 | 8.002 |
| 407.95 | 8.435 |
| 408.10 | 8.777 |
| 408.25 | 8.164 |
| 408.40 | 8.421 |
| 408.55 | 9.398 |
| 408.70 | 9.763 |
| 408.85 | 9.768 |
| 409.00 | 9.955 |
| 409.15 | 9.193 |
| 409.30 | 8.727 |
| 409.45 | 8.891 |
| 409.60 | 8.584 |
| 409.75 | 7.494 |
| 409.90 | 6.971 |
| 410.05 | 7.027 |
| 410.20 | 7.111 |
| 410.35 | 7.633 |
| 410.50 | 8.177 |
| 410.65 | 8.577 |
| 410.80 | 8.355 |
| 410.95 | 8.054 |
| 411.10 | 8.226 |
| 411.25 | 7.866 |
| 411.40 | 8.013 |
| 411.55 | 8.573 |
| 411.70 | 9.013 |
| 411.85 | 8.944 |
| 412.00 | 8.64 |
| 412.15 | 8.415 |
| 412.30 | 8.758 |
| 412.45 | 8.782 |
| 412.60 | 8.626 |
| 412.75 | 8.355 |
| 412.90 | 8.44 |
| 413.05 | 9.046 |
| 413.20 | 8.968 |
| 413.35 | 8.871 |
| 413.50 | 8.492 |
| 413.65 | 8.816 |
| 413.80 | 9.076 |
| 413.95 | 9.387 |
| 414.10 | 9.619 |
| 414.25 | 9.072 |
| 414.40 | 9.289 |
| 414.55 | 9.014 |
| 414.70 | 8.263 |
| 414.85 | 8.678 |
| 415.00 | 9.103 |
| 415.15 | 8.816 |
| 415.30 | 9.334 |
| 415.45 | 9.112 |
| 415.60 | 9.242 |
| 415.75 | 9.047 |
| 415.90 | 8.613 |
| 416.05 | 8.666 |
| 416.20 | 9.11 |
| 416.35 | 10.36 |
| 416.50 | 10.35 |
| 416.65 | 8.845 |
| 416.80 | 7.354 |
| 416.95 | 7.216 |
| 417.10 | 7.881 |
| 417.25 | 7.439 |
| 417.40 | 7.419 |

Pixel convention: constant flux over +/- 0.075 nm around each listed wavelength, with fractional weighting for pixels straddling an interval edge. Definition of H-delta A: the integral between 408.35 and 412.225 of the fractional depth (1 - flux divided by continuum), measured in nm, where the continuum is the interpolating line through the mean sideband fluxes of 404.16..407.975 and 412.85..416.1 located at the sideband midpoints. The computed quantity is 0.17 nm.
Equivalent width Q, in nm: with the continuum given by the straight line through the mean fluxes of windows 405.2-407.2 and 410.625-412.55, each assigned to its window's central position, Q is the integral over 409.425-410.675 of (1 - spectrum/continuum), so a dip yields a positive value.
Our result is 0.12 nm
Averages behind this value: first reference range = 8.89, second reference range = 8.48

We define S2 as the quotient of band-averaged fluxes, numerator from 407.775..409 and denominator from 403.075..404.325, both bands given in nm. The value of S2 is 0.97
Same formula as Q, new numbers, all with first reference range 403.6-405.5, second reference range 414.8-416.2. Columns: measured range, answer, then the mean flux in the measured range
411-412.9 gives 0.10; 8.51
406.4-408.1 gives 0.07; 8.6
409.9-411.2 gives 0.16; 7.84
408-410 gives 0.05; 8.75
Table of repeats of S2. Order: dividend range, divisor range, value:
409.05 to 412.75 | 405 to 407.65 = 0.93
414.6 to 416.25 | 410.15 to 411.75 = 1.09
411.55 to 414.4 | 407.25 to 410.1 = 1.03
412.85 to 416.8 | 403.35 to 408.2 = 1.02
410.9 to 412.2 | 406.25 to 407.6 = 0.97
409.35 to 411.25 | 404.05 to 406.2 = 0.89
